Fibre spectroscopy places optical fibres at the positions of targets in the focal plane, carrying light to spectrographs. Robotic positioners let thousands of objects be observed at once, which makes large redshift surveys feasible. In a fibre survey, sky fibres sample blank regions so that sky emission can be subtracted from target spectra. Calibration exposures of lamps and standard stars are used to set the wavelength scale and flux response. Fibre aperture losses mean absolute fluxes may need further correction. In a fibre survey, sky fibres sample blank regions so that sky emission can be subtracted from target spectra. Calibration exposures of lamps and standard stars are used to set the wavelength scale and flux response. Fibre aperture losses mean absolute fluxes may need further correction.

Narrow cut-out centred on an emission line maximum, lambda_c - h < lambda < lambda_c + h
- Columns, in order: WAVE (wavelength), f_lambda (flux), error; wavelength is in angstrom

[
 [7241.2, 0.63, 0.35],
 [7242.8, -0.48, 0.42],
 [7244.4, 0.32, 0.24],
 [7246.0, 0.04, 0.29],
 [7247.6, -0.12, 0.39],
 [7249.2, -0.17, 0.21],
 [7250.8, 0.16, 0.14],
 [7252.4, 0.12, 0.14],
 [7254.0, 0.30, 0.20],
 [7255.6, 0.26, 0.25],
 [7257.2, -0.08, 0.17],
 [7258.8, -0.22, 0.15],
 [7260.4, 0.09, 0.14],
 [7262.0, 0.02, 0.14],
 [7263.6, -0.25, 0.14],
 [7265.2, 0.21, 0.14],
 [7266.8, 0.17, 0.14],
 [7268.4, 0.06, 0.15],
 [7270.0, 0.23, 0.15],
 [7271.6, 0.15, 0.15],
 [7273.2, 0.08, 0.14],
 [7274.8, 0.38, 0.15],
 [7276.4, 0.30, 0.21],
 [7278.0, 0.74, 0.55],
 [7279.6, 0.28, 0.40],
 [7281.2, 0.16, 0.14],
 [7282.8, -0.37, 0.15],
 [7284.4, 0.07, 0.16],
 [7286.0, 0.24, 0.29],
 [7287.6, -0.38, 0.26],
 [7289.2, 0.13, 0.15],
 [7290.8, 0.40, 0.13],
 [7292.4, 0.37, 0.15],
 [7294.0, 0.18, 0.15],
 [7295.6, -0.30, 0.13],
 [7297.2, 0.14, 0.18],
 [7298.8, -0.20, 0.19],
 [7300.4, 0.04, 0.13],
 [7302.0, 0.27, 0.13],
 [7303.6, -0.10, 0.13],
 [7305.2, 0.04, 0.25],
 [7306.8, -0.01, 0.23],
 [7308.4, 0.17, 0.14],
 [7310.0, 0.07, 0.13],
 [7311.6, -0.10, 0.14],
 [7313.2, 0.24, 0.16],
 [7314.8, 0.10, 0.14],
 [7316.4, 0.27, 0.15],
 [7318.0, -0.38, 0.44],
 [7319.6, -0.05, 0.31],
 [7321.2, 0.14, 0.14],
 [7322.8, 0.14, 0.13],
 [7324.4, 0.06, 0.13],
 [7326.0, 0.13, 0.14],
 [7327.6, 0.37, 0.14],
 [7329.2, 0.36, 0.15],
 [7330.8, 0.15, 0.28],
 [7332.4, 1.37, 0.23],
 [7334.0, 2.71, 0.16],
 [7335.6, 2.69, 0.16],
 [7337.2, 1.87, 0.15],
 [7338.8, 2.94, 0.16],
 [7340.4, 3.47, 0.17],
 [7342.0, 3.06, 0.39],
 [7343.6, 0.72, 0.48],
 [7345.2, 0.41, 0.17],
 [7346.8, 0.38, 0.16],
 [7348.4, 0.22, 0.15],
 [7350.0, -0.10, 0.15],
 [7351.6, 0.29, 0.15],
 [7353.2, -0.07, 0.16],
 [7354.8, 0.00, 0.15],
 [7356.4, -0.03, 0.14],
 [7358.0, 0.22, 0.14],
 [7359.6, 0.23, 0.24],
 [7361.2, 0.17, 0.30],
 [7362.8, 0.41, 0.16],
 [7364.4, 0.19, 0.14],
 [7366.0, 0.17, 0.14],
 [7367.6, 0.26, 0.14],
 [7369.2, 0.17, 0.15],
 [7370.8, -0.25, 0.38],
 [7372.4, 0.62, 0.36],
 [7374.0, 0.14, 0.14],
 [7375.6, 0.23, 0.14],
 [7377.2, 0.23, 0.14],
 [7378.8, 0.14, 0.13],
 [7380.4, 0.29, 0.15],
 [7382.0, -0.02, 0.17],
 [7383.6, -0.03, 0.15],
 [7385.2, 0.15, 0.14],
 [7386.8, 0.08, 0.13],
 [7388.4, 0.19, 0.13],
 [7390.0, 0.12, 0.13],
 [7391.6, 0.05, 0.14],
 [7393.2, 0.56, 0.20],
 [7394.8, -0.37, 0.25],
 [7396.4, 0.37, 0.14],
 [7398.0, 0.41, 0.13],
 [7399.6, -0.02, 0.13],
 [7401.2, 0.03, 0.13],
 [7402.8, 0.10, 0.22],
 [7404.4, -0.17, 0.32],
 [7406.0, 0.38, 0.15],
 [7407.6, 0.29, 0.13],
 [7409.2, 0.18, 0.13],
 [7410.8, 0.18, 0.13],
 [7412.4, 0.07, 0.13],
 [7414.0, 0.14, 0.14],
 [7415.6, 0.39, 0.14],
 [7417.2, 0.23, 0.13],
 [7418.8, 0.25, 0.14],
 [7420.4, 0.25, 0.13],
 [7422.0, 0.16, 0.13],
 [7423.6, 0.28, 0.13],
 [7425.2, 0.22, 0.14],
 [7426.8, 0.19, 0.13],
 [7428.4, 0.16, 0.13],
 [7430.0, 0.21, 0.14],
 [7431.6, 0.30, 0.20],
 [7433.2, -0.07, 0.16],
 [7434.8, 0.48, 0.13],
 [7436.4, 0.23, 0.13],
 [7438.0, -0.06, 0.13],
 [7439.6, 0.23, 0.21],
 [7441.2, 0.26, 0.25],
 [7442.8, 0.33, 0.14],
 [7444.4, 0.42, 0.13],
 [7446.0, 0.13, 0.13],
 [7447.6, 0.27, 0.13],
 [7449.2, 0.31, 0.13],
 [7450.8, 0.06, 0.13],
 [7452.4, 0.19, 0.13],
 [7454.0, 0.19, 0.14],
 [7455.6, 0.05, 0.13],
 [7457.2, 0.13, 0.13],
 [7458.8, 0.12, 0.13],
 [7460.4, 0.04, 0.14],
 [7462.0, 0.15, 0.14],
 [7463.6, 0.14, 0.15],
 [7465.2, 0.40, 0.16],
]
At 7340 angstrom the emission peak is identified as [O II]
